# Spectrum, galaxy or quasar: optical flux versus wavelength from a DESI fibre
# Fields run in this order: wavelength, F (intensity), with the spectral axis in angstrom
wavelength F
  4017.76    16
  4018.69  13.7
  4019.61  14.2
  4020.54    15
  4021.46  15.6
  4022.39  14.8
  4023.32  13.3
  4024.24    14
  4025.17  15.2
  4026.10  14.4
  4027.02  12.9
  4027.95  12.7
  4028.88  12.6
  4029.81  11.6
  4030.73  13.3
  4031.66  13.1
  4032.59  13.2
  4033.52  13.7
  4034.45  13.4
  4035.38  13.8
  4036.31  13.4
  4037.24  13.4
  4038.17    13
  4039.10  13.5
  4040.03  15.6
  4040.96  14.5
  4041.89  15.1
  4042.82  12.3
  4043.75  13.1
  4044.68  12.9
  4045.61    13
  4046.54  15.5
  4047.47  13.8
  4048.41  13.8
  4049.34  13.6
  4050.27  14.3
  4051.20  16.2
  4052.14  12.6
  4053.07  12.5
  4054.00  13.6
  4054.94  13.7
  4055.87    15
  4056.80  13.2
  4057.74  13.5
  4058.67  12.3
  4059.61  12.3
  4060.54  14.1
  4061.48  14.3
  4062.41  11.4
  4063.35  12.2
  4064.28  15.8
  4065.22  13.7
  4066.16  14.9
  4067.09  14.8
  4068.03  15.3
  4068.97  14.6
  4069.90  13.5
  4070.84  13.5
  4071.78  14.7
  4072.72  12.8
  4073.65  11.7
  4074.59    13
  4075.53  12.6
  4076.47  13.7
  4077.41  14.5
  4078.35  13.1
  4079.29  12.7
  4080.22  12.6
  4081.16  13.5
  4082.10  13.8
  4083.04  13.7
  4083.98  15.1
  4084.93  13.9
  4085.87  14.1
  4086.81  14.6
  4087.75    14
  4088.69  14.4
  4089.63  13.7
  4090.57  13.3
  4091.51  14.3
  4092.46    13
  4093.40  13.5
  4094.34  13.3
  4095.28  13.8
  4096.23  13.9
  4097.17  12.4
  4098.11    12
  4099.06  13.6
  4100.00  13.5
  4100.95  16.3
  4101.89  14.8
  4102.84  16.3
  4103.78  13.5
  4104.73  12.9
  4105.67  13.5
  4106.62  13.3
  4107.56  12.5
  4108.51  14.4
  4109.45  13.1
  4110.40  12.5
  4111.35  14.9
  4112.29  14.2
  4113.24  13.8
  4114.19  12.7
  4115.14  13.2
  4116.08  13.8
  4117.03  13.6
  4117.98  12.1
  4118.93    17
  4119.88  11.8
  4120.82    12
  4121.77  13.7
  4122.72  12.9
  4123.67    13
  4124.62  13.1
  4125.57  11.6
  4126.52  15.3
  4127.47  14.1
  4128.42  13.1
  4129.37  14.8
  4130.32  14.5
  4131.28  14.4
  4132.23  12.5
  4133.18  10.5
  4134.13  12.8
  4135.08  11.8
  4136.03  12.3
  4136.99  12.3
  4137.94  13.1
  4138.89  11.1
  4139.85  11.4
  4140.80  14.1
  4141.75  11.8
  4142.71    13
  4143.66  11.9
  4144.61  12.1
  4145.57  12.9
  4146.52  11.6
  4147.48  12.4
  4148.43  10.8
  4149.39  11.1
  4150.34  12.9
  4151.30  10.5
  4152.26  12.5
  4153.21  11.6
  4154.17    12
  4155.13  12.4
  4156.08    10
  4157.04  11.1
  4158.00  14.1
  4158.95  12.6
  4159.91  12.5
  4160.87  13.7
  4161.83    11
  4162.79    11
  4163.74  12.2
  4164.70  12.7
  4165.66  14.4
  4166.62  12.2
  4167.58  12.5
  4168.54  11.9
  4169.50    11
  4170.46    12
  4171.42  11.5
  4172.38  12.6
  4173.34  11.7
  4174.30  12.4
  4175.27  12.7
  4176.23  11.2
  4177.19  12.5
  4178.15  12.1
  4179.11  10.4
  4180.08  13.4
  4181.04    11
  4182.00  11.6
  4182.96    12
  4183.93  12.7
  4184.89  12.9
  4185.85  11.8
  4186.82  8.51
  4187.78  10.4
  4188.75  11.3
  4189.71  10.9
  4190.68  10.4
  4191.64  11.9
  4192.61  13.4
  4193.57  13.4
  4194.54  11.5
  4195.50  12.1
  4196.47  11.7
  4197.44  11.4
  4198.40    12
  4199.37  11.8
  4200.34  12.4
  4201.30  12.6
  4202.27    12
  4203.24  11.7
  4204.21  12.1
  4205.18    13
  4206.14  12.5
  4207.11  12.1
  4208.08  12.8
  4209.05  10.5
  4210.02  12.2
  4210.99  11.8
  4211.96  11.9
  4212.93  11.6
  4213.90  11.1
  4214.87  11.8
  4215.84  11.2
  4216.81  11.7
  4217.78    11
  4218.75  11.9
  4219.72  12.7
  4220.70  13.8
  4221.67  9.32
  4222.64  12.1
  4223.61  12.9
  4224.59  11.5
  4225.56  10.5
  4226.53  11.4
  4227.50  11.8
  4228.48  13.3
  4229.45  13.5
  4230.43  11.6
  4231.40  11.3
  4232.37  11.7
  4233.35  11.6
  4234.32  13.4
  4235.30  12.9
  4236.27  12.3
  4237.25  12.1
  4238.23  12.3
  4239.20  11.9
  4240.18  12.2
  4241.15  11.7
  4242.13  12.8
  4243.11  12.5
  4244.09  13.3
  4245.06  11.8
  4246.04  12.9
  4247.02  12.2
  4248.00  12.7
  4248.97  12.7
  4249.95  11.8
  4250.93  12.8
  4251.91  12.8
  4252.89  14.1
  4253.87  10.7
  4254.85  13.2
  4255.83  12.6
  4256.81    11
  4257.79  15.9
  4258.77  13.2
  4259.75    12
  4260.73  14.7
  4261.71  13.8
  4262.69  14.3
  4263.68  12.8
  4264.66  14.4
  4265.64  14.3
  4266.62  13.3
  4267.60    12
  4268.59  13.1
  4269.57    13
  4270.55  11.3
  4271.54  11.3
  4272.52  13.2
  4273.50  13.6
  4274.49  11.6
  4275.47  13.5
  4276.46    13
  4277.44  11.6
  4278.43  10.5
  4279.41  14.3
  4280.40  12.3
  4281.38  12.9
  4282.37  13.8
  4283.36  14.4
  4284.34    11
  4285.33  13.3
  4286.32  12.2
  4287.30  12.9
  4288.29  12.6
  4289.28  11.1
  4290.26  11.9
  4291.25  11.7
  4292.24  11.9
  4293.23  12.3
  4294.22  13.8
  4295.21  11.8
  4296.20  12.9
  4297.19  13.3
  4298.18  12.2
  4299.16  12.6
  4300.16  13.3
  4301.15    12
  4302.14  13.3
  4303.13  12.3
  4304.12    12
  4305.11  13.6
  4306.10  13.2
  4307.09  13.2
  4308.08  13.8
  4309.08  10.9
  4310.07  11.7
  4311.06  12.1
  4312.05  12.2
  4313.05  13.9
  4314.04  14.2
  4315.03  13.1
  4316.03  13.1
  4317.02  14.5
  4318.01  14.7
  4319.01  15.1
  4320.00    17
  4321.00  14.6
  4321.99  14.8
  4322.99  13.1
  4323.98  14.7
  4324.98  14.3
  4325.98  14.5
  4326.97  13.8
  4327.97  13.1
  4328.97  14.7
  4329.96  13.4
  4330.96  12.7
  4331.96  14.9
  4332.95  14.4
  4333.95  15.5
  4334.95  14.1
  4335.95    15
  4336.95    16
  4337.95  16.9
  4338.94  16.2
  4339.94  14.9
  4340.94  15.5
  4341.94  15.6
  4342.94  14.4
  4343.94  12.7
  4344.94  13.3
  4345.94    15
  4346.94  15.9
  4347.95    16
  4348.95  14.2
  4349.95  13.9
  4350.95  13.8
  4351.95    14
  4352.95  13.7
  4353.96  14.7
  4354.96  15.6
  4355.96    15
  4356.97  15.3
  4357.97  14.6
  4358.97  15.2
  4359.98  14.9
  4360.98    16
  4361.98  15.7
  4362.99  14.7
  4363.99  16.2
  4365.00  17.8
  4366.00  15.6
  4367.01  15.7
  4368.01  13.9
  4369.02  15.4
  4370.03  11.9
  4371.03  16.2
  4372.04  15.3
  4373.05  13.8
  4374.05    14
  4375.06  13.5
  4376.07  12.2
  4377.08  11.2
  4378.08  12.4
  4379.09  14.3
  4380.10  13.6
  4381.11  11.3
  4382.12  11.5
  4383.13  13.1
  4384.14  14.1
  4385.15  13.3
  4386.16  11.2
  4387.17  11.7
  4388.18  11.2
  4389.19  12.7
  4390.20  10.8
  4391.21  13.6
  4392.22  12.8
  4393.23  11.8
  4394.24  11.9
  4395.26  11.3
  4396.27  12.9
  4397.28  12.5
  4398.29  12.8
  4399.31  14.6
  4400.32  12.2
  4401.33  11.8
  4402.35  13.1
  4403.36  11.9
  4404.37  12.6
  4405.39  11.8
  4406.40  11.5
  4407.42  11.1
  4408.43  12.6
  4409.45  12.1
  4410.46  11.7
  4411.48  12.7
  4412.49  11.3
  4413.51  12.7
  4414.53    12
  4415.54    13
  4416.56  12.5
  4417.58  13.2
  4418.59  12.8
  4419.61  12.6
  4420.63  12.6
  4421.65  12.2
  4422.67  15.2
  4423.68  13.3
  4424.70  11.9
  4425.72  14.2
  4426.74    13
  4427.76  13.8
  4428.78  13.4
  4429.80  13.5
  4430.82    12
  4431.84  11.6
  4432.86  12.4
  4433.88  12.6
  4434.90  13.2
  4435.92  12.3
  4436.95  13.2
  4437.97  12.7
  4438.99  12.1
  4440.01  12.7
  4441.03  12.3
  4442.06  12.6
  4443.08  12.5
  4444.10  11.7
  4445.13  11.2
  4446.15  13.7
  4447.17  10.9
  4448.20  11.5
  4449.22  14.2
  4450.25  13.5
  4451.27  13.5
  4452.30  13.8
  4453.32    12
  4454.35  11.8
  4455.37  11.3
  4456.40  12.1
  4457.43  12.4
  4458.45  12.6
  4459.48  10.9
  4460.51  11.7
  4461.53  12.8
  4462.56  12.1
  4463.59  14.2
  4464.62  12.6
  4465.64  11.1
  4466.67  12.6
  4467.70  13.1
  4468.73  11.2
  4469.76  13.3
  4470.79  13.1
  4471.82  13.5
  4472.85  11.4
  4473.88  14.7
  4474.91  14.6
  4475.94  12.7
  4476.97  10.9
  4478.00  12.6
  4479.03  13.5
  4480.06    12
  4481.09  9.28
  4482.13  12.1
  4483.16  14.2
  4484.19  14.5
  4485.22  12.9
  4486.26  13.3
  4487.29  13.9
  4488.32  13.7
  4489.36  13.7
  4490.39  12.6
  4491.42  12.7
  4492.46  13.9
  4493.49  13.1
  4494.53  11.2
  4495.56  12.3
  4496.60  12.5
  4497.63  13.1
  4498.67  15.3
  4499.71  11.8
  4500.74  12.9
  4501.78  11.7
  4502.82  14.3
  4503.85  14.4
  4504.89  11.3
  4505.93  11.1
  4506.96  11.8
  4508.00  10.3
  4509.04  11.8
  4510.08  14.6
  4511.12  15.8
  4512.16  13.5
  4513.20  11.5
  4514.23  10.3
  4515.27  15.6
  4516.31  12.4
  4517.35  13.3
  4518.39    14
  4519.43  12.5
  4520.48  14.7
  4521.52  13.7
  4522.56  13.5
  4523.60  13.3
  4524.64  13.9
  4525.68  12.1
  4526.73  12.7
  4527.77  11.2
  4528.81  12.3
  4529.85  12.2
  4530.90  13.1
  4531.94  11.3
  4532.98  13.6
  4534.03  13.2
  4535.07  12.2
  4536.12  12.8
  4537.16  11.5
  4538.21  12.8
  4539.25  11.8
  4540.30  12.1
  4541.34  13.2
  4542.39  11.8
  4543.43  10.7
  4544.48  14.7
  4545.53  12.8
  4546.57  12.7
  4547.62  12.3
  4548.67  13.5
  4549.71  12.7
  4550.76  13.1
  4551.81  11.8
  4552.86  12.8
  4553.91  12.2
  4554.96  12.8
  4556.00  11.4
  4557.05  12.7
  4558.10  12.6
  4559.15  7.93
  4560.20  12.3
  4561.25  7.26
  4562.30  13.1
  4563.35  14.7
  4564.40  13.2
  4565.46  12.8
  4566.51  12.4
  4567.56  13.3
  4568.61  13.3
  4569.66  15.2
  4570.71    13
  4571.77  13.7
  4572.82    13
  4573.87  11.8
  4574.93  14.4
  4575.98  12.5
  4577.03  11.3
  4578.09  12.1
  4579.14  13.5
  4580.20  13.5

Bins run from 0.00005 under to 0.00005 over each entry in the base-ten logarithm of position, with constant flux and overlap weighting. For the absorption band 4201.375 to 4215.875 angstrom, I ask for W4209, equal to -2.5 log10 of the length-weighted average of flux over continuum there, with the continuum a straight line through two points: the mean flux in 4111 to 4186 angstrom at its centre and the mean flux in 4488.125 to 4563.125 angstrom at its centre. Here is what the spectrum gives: 0.053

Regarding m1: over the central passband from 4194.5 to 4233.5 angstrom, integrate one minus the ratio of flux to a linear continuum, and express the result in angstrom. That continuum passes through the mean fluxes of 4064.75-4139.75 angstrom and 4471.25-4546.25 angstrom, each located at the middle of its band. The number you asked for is 4.2 angstrom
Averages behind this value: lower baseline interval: 13.5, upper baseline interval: 12.8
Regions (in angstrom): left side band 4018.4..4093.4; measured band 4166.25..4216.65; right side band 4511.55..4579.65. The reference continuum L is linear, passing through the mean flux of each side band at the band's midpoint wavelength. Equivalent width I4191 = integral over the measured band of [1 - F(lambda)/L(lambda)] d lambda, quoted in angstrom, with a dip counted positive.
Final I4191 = 5.9 angstrom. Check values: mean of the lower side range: 13.7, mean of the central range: 11.8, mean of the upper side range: 12.6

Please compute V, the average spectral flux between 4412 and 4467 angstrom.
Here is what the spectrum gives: 12.6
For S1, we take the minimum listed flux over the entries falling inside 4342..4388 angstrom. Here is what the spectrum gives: 11.2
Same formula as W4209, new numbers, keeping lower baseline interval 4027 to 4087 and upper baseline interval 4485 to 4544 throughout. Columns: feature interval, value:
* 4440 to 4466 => 0.04 mag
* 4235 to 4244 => 0.08 mag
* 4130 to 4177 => 0.11 mag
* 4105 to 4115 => 0.00 mag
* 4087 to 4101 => -0.01 mag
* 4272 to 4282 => 0.05 mag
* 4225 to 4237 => 0.10 mag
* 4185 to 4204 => 0.15 mag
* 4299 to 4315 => 0.03 mag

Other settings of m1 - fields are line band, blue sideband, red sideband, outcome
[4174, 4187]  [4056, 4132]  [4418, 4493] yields 1.5 angstrom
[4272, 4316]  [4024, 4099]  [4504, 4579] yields 1.6 angstrom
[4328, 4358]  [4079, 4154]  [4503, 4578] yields -4.2 angstrom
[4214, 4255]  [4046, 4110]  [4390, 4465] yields 3.2 angstrom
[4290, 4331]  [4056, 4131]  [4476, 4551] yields -0.3 angstrom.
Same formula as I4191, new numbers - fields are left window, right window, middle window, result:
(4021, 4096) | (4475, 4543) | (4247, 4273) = 0.65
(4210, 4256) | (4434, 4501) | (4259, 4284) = -1.56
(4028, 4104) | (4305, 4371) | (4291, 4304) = 1.62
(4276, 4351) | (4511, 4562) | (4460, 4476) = 0.05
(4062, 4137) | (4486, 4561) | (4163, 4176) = 1.13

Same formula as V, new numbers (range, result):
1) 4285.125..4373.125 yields 14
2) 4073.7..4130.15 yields 13.6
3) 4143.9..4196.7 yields 11.9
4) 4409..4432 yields 12.8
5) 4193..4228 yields 11.9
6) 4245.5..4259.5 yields 12.7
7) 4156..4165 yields 12.2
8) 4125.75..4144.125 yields 12.9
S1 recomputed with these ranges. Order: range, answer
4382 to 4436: 10.8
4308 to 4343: 10.9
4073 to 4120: 11.7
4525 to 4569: 7.26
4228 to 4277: 10.7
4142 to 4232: 8.51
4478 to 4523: 9.28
